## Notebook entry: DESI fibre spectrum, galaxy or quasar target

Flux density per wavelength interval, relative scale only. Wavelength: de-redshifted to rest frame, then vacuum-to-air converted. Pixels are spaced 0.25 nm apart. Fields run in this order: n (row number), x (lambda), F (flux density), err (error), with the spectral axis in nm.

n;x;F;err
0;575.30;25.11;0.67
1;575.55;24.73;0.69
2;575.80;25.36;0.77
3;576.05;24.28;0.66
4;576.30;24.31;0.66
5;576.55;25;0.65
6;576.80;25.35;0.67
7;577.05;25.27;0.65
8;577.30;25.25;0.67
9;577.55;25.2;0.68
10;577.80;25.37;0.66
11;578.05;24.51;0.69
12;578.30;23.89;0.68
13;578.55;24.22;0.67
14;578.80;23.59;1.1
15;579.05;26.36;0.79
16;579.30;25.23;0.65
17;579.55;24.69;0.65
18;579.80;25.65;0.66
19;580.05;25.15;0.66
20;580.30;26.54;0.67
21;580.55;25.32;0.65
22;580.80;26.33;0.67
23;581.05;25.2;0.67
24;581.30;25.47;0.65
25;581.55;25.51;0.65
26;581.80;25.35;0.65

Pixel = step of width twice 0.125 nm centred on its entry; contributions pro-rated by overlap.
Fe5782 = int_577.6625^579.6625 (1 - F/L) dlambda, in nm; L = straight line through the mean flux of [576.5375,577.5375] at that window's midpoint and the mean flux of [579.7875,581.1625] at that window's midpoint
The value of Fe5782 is 0.06 nm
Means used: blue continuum 25.2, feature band 24.7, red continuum 25.7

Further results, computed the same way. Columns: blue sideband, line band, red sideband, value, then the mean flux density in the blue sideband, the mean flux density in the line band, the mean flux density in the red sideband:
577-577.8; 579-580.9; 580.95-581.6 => -0.02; 25.3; 25.6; 25.4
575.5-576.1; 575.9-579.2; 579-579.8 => 0.04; 24.9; 24.8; 25.4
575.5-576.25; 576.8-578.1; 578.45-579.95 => -0.02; 24.7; 25.2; 25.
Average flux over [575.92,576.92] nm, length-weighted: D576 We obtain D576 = 24.7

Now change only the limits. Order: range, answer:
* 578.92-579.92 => 25.5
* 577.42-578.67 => 24.6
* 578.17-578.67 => 24.1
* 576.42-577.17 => 25.2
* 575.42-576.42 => 24.7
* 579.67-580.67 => 25.7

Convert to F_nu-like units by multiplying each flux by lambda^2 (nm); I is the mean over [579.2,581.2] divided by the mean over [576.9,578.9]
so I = 1.04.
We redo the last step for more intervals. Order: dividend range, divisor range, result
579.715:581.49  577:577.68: 1.03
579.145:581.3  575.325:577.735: 1.03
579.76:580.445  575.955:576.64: 1.07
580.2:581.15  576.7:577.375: 1.03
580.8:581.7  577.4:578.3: 1.04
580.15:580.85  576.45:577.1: 1.04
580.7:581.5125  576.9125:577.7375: 1.03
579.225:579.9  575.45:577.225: 1.02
